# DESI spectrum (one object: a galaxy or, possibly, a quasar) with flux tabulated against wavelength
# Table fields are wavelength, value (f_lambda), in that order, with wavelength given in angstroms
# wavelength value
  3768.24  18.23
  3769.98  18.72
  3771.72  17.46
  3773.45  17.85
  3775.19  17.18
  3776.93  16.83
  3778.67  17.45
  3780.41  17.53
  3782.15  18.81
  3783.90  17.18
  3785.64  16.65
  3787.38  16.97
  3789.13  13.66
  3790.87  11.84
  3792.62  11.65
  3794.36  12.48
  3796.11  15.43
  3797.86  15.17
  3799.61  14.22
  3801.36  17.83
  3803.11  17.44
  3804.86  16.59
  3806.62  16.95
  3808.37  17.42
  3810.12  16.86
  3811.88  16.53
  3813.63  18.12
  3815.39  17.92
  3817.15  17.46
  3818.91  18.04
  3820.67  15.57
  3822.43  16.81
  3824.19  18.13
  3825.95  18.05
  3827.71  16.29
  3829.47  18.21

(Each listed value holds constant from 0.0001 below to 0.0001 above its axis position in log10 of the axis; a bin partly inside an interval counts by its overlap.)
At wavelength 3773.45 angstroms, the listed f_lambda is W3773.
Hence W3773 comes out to 17.85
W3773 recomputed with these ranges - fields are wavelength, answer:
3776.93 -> 16.83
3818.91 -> 18.04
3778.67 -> 17.45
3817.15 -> 17.46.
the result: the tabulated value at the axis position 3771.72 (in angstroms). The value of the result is 17.46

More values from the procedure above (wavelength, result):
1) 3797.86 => 15.17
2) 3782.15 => 18.81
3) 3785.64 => 16.65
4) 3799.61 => 14.22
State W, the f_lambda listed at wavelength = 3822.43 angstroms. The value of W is 16.81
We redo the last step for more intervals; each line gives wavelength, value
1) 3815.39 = 17.92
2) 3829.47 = 18.21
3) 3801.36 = 17.83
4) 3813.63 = 18.12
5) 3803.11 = 17.44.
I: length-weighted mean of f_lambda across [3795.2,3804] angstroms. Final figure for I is 16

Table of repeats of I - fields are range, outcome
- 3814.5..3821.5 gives 17.2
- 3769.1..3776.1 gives 17.8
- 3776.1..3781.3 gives 17.3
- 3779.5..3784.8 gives 17.8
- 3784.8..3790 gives 15.8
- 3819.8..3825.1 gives 16.9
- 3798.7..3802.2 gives 16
